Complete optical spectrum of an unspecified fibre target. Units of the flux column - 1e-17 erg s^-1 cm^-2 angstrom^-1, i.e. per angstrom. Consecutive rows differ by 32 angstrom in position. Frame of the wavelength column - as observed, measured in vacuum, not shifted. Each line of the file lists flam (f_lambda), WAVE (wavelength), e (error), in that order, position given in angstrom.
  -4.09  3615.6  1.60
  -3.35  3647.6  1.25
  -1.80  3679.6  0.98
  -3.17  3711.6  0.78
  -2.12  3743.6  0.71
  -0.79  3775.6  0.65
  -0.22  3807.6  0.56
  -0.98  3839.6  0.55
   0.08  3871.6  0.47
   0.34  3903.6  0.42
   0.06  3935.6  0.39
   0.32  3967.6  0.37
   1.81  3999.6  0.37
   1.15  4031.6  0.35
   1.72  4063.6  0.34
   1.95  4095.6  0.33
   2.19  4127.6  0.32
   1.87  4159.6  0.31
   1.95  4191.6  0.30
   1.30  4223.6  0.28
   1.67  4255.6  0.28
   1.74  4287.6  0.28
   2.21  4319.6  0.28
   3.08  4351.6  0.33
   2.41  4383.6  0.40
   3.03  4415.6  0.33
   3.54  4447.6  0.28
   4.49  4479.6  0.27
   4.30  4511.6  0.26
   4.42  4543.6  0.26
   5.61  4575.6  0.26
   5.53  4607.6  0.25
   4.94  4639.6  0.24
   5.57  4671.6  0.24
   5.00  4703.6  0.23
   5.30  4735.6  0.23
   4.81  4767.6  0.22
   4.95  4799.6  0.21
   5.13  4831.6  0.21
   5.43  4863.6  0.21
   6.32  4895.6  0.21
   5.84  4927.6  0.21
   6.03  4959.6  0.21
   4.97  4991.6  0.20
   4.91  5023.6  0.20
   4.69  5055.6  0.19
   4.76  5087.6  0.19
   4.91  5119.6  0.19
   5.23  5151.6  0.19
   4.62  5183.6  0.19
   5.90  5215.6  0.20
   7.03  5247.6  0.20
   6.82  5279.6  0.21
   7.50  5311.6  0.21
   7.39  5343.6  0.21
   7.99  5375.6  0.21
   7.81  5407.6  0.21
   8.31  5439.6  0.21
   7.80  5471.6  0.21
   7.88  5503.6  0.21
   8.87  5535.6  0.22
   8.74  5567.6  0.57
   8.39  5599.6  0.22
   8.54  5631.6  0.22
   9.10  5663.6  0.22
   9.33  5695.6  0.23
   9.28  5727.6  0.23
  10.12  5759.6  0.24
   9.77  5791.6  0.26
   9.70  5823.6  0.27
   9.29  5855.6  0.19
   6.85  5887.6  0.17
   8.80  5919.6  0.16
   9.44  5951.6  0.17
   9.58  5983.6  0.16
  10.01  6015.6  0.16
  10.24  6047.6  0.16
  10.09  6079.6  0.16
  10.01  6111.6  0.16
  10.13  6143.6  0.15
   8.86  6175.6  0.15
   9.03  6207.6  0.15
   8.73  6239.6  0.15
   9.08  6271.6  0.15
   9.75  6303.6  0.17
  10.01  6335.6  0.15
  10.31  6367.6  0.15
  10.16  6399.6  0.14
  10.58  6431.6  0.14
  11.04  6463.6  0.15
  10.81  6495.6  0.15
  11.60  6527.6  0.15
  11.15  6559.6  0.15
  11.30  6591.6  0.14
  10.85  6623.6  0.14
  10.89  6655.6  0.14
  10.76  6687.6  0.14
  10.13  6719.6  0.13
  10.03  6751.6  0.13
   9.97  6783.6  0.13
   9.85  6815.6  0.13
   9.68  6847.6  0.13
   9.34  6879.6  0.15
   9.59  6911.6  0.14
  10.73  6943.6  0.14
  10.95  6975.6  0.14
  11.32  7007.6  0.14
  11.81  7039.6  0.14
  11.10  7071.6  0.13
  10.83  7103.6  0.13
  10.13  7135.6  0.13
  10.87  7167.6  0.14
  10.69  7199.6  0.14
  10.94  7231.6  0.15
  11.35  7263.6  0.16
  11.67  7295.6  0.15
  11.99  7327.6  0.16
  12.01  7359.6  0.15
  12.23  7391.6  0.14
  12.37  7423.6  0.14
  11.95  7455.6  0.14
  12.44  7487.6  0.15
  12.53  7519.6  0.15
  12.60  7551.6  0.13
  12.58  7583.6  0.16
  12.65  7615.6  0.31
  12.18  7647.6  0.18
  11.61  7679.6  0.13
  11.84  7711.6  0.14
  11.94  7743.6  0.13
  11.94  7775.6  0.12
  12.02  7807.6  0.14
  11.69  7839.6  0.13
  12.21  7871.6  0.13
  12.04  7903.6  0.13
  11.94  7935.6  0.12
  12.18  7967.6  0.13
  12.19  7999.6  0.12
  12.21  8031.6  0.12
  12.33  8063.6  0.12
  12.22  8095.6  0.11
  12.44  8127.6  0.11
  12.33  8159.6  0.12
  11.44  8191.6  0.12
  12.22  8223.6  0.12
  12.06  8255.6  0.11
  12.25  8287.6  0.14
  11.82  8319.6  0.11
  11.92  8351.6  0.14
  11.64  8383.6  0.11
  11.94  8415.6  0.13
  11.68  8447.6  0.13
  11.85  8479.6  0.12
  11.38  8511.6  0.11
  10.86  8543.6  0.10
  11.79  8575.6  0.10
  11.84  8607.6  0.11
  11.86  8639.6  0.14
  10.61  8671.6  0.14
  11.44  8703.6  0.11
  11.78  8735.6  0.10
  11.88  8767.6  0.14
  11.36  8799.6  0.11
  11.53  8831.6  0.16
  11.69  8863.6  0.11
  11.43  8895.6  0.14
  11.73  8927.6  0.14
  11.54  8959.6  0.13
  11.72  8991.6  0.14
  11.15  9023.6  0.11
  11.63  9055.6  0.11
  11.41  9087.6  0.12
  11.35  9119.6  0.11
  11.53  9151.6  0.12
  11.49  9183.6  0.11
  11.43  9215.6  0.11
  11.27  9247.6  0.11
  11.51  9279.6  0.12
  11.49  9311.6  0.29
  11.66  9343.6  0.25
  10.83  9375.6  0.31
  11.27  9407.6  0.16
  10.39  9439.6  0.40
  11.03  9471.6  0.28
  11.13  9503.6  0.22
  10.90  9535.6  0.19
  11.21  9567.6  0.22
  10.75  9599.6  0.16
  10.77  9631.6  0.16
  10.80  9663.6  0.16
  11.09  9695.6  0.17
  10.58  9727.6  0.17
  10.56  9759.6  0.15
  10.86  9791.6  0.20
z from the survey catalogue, 0.000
